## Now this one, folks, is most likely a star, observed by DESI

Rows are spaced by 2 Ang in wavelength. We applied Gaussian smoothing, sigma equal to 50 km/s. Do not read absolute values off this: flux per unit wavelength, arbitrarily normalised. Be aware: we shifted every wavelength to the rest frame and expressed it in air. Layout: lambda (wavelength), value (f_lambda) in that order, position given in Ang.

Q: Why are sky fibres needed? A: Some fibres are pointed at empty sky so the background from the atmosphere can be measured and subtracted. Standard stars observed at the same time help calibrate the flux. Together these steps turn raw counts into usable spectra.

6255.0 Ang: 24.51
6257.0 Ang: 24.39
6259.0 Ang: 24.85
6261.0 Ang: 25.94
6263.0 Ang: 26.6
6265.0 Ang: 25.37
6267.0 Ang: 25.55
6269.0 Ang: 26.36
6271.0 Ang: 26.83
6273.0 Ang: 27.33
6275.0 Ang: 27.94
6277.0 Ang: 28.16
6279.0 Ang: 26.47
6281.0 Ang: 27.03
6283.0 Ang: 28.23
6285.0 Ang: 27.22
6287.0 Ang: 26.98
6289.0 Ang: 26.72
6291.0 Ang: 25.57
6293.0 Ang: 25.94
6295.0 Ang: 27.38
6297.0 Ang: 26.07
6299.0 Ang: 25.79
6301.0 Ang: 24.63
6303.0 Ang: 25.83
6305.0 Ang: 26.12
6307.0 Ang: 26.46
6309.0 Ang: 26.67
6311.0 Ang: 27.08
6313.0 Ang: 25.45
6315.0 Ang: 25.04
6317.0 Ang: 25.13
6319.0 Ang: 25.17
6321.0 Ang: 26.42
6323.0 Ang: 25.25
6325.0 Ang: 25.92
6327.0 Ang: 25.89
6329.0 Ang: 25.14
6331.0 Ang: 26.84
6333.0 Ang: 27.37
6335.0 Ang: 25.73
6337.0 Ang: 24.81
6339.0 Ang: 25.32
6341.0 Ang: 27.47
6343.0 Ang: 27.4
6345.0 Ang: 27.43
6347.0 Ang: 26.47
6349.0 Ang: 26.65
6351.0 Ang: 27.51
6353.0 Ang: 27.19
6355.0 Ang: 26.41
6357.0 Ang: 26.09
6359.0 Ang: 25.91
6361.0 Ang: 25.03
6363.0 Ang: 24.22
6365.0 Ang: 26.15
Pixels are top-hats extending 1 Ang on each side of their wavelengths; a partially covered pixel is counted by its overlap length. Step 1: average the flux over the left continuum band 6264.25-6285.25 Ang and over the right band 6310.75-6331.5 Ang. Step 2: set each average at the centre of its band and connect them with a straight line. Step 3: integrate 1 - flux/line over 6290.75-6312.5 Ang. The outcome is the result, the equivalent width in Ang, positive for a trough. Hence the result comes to 0.06 Ang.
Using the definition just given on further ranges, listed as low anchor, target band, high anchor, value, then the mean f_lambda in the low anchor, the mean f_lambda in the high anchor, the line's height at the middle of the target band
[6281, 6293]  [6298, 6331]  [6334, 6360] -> 1.1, 26.9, 26.5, 26.7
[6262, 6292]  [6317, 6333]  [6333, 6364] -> 0.4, 26.8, 26.3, 26.5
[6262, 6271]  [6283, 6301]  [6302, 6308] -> -0.2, 26.1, 26.1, 26.1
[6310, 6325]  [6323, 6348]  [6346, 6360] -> -0.1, 25.7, 26.6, 26.1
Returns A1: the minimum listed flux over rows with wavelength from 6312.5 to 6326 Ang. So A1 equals 25.04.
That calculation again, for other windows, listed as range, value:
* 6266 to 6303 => 24.63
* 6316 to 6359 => 24.81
